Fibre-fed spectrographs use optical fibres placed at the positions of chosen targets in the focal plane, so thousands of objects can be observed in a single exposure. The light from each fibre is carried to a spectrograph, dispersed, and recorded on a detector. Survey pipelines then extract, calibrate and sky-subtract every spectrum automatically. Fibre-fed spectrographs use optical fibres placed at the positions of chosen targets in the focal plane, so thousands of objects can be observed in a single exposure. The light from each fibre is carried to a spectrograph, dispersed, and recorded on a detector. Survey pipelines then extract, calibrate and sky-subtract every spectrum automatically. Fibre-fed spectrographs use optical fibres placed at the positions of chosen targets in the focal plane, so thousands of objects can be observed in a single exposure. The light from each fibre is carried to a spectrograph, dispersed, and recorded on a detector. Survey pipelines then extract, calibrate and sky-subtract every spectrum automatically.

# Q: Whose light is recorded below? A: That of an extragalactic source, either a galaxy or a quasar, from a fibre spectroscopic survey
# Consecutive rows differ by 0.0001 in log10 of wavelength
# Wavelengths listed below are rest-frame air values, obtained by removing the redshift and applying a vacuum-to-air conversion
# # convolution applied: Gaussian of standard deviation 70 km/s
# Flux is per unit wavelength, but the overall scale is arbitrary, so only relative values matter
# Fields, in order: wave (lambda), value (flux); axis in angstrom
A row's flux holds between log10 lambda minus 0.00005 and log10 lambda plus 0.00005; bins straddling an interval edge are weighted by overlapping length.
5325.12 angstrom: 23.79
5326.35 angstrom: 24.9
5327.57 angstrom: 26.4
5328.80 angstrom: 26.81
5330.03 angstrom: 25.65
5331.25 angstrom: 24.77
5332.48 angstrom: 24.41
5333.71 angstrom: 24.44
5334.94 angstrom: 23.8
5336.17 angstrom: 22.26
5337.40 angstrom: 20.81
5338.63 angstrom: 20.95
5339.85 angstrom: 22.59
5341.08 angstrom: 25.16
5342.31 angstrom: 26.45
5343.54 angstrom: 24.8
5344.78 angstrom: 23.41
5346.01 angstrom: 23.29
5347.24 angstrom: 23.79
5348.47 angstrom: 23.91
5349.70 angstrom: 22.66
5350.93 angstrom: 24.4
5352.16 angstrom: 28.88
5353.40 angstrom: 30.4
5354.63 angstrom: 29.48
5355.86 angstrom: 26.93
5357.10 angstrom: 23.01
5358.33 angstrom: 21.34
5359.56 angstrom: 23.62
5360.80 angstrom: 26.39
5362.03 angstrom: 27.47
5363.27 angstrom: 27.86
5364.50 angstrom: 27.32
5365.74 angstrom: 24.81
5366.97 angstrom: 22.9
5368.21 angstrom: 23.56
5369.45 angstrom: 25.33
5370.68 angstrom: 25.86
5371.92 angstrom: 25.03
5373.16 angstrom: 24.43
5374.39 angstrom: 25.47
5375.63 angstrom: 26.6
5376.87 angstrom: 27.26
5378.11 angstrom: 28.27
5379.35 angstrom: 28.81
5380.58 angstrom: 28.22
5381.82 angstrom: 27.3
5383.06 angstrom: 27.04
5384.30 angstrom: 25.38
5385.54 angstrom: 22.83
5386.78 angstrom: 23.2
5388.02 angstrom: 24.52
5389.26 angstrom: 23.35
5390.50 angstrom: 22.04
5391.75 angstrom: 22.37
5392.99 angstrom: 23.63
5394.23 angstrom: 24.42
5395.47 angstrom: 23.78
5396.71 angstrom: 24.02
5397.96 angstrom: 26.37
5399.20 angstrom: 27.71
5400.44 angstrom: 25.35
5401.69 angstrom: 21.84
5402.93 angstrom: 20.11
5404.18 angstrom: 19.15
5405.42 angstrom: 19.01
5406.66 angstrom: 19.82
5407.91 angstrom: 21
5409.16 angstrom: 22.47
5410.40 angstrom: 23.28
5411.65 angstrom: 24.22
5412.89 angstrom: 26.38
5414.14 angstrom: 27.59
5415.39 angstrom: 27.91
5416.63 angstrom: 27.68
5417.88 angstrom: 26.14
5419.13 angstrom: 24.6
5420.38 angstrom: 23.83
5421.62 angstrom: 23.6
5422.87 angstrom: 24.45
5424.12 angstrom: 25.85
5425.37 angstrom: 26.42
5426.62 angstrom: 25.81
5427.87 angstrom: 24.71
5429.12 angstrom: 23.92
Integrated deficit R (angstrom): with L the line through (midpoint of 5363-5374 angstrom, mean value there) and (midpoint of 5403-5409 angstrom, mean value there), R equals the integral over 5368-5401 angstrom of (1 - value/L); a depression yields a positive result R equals -3.4 angstrom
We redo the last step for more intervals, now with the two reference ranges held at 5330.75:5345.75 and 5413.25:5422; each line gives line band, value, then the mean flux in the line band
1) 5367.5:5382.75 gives -1.0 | 26.3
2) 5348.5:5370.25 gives -1.2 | 25.6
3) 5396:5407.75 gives 1.4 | 22.5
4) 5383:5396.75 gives 0.8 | 23.7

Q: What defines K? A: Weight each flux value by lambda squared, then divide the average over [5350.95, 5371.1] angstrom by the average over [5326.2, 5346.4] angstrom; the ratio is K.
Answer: 1.1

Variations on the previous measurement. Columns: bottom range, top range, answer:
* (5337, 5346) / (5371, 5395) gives 1.09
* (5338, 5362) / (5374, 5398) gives 1.03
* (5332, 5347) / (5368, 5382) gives 1.14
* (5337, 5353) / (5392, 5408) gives 0.97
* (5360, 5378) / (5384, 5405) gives 0.92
